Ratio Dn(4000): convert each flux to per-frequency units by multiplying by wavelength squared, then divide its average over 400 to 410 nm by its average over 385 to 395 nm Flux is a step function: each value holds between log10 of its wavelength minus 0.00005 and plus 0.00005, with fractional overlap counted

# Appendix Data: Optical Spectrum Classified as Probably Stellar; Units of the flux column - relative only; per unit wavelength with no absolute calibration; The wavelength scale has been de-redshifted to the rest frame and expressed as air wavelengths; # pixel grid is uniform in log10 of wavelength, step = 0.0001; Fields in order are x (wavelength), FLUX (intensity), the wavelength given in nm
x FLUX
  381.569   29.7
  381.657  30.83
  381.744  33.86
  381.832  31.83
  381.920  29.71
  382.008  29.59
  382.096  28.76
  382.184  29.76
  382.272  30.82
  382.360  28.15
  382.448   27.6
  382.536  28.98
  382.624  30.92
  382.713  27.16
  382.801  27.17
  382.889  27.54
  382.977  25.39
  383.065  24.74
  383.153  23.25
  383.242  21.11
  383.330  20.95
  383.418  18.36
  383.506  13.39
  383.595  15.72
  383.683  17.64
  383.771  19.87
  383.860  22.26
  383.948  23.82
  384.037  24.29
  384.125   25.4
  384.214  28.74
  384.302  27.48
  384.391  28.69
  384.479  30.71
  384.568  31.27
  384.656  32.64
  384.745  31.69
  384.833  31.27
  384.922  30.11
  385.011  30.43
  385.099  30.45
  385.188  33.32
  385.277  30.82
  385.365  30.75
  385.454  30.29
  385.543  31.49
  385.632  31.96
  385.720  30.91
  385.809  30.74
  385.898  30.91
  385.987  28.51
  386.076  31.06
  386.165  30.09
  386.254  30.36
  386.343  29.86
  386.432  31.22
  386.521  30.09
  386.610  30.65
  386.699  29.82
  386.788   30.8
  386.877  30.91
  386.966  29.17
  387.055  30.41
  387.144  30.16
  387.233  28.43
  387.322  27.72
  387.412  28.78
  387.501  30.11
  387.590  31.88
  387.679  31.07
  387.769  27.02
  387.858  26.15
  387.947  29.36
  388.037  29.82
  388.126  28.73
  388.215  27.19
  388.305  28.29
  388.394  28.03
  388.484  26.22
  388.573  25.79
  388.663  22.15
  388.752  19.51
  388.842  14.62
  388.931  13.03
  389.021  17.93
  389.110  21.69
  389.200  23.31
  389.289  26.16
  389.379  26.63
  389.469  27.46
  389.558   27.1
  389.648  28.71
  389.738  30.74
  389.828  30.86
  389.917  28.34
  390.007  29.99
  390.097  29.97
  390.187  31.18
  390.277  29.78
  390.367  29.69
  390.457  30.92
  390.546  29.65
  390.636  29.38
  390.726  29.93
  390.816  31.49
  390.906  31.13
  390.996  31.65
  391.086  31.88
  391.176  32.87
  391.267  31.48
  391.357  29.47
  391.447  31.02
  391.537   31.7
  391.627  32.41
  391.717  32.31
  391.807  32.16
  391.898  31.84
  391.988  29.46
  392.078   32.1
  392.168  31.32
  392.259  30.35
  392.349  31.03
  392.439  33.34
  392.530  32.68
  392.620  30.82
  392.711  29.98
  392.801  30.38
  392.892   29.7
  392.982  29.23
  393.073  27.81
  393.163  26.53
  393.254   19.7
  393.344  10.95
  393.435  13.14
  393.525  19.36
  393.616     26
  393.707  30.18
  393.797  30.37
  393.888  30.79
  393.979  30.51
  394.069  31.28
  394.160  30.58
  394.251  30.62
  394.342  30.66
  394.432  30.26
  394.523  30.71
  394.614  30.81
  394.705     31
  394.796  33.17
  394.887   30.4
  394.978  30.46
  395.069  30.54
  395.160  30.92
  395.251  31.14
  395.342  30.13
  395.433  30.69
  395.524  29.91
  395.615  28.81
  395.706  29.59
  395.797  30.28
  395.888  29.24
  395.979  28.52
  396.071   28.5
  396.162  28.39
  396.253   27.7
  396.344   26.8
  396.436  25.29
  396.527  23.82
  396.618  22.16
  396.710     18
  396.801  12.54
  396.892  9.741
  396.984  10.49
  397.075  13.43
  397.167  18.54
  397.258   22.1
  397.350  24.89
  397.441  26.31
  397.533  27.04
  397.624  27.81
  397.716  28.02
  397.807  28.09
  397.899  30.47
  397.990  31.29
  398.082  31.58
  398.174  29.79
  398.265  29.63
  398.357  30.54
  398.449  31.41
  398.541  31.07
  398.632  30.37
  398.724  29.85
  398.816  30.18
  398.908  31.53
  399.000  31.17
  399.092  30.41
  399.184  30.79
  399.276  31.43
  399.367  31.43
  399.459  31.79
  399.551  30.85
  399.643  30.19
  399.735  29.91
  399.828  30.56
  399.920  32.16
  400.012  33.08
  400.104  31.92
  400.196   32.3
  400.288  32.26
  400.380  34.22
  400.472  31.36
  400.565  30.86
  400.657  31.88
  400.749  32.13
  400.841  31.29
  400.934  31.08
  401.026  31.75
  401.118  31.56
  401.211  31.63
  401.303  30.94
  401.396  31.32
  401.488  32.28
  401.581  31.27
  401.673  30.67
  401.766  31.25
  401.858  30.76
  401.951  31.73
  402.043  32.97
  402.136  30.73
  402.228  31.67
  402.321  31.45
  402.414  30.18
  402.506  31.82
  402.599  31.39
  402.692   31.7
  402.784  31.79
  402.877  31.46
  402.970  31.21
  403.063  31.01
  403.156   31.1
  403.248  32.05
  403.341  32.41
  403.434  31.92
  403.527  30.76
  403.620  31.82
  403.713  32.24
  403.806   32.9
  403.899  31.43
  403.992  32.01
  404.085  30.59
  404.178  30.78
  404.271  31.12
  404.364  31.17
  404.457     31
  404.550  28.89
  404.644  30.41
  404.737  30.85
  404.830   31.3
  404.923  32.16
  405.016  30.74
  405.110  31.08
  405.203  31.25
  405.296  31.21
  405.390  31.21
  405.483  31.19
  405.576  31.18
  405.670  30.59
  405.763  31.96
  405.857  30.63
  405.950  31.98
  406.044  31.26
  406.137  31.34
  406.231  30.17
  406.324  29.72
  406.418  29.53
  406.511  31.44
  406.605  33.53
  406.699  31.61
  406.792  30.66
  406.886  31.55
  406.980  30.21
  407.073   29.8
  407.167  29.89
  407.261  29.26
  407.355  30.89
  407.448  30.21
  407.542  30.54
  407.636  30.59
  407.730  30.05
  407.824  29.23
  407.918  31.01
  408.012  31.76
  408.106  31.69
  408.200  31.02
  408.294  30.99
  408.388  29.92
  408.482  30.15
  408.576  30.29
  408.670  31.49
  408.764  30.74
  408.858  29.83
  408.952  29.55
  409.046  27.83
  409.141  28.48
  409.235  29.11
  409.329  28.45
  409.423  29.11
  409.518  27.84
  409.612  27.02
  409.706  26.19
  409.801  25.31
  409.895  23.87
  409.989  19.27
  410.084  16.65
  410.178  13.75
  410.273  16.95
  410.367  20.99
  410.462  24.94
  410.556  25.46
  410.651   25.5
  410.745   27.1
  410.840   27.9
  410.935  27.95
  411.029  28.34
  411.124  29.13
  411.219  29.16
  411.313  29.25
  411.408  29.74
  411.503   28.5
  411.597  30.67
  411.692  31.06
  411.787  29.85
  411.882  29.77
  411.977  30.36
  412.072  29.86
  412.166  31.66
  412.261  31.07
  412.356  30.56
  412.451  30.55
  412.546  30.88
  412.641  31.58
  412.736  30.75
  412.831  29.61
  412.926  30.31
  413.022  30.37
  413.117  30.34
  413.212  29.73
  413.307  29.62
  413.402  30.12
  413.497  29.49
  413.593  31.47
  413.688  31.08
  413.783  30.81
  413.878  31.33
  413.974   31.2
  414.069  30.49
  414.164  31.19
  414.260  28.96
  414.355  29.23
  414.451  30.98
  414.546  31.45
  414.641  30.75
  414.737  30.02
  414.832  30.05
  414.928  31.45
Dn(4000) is 1.1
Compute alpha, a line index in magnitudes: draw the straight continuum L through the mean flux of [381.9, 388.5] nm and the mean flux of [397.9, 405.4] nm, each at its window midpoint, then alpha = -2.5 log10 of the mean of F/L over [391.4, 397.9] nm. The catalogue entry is 0.09 mag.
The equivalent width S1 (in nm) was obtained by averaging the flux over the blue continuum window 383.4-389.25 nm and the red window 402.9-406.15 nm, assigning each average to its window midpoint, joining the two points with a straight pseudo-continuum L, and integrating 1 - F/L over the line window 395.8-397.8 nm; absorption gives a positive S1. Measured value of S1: 0.44 nm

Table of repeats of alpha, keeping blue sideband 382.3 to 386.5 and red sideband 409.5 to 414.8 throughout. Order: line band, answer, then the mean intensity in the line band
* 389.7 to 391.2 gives -0.11 mag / 30.5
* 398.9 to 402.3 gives -0.13 mag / 31.5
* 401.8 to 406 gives -0.12 mag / 31.3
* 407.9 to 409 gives -0.09 mag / 30.7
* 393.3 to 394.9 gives 0.00 mag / 27.8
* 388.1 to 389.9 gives 0.12 mag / 24.7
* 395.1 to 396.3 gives -0.06 mag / 29.5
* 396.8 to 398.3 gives 0.17 mag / 23.9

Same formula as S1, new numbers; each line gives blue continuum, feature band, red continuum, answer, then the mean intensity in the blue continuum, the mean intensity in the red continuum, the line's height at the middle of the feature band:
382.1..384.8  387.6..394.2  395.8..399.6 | -0.47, 25.6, 26.7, 26.2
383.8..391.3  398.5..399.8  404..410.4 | -0.08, 28.6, 29.3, 29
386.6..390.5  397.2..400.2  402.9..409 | -0.05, 27.4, 31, 29.5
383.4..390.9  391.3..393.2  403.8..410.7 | -0.17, 27.8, 29.2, 28.2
